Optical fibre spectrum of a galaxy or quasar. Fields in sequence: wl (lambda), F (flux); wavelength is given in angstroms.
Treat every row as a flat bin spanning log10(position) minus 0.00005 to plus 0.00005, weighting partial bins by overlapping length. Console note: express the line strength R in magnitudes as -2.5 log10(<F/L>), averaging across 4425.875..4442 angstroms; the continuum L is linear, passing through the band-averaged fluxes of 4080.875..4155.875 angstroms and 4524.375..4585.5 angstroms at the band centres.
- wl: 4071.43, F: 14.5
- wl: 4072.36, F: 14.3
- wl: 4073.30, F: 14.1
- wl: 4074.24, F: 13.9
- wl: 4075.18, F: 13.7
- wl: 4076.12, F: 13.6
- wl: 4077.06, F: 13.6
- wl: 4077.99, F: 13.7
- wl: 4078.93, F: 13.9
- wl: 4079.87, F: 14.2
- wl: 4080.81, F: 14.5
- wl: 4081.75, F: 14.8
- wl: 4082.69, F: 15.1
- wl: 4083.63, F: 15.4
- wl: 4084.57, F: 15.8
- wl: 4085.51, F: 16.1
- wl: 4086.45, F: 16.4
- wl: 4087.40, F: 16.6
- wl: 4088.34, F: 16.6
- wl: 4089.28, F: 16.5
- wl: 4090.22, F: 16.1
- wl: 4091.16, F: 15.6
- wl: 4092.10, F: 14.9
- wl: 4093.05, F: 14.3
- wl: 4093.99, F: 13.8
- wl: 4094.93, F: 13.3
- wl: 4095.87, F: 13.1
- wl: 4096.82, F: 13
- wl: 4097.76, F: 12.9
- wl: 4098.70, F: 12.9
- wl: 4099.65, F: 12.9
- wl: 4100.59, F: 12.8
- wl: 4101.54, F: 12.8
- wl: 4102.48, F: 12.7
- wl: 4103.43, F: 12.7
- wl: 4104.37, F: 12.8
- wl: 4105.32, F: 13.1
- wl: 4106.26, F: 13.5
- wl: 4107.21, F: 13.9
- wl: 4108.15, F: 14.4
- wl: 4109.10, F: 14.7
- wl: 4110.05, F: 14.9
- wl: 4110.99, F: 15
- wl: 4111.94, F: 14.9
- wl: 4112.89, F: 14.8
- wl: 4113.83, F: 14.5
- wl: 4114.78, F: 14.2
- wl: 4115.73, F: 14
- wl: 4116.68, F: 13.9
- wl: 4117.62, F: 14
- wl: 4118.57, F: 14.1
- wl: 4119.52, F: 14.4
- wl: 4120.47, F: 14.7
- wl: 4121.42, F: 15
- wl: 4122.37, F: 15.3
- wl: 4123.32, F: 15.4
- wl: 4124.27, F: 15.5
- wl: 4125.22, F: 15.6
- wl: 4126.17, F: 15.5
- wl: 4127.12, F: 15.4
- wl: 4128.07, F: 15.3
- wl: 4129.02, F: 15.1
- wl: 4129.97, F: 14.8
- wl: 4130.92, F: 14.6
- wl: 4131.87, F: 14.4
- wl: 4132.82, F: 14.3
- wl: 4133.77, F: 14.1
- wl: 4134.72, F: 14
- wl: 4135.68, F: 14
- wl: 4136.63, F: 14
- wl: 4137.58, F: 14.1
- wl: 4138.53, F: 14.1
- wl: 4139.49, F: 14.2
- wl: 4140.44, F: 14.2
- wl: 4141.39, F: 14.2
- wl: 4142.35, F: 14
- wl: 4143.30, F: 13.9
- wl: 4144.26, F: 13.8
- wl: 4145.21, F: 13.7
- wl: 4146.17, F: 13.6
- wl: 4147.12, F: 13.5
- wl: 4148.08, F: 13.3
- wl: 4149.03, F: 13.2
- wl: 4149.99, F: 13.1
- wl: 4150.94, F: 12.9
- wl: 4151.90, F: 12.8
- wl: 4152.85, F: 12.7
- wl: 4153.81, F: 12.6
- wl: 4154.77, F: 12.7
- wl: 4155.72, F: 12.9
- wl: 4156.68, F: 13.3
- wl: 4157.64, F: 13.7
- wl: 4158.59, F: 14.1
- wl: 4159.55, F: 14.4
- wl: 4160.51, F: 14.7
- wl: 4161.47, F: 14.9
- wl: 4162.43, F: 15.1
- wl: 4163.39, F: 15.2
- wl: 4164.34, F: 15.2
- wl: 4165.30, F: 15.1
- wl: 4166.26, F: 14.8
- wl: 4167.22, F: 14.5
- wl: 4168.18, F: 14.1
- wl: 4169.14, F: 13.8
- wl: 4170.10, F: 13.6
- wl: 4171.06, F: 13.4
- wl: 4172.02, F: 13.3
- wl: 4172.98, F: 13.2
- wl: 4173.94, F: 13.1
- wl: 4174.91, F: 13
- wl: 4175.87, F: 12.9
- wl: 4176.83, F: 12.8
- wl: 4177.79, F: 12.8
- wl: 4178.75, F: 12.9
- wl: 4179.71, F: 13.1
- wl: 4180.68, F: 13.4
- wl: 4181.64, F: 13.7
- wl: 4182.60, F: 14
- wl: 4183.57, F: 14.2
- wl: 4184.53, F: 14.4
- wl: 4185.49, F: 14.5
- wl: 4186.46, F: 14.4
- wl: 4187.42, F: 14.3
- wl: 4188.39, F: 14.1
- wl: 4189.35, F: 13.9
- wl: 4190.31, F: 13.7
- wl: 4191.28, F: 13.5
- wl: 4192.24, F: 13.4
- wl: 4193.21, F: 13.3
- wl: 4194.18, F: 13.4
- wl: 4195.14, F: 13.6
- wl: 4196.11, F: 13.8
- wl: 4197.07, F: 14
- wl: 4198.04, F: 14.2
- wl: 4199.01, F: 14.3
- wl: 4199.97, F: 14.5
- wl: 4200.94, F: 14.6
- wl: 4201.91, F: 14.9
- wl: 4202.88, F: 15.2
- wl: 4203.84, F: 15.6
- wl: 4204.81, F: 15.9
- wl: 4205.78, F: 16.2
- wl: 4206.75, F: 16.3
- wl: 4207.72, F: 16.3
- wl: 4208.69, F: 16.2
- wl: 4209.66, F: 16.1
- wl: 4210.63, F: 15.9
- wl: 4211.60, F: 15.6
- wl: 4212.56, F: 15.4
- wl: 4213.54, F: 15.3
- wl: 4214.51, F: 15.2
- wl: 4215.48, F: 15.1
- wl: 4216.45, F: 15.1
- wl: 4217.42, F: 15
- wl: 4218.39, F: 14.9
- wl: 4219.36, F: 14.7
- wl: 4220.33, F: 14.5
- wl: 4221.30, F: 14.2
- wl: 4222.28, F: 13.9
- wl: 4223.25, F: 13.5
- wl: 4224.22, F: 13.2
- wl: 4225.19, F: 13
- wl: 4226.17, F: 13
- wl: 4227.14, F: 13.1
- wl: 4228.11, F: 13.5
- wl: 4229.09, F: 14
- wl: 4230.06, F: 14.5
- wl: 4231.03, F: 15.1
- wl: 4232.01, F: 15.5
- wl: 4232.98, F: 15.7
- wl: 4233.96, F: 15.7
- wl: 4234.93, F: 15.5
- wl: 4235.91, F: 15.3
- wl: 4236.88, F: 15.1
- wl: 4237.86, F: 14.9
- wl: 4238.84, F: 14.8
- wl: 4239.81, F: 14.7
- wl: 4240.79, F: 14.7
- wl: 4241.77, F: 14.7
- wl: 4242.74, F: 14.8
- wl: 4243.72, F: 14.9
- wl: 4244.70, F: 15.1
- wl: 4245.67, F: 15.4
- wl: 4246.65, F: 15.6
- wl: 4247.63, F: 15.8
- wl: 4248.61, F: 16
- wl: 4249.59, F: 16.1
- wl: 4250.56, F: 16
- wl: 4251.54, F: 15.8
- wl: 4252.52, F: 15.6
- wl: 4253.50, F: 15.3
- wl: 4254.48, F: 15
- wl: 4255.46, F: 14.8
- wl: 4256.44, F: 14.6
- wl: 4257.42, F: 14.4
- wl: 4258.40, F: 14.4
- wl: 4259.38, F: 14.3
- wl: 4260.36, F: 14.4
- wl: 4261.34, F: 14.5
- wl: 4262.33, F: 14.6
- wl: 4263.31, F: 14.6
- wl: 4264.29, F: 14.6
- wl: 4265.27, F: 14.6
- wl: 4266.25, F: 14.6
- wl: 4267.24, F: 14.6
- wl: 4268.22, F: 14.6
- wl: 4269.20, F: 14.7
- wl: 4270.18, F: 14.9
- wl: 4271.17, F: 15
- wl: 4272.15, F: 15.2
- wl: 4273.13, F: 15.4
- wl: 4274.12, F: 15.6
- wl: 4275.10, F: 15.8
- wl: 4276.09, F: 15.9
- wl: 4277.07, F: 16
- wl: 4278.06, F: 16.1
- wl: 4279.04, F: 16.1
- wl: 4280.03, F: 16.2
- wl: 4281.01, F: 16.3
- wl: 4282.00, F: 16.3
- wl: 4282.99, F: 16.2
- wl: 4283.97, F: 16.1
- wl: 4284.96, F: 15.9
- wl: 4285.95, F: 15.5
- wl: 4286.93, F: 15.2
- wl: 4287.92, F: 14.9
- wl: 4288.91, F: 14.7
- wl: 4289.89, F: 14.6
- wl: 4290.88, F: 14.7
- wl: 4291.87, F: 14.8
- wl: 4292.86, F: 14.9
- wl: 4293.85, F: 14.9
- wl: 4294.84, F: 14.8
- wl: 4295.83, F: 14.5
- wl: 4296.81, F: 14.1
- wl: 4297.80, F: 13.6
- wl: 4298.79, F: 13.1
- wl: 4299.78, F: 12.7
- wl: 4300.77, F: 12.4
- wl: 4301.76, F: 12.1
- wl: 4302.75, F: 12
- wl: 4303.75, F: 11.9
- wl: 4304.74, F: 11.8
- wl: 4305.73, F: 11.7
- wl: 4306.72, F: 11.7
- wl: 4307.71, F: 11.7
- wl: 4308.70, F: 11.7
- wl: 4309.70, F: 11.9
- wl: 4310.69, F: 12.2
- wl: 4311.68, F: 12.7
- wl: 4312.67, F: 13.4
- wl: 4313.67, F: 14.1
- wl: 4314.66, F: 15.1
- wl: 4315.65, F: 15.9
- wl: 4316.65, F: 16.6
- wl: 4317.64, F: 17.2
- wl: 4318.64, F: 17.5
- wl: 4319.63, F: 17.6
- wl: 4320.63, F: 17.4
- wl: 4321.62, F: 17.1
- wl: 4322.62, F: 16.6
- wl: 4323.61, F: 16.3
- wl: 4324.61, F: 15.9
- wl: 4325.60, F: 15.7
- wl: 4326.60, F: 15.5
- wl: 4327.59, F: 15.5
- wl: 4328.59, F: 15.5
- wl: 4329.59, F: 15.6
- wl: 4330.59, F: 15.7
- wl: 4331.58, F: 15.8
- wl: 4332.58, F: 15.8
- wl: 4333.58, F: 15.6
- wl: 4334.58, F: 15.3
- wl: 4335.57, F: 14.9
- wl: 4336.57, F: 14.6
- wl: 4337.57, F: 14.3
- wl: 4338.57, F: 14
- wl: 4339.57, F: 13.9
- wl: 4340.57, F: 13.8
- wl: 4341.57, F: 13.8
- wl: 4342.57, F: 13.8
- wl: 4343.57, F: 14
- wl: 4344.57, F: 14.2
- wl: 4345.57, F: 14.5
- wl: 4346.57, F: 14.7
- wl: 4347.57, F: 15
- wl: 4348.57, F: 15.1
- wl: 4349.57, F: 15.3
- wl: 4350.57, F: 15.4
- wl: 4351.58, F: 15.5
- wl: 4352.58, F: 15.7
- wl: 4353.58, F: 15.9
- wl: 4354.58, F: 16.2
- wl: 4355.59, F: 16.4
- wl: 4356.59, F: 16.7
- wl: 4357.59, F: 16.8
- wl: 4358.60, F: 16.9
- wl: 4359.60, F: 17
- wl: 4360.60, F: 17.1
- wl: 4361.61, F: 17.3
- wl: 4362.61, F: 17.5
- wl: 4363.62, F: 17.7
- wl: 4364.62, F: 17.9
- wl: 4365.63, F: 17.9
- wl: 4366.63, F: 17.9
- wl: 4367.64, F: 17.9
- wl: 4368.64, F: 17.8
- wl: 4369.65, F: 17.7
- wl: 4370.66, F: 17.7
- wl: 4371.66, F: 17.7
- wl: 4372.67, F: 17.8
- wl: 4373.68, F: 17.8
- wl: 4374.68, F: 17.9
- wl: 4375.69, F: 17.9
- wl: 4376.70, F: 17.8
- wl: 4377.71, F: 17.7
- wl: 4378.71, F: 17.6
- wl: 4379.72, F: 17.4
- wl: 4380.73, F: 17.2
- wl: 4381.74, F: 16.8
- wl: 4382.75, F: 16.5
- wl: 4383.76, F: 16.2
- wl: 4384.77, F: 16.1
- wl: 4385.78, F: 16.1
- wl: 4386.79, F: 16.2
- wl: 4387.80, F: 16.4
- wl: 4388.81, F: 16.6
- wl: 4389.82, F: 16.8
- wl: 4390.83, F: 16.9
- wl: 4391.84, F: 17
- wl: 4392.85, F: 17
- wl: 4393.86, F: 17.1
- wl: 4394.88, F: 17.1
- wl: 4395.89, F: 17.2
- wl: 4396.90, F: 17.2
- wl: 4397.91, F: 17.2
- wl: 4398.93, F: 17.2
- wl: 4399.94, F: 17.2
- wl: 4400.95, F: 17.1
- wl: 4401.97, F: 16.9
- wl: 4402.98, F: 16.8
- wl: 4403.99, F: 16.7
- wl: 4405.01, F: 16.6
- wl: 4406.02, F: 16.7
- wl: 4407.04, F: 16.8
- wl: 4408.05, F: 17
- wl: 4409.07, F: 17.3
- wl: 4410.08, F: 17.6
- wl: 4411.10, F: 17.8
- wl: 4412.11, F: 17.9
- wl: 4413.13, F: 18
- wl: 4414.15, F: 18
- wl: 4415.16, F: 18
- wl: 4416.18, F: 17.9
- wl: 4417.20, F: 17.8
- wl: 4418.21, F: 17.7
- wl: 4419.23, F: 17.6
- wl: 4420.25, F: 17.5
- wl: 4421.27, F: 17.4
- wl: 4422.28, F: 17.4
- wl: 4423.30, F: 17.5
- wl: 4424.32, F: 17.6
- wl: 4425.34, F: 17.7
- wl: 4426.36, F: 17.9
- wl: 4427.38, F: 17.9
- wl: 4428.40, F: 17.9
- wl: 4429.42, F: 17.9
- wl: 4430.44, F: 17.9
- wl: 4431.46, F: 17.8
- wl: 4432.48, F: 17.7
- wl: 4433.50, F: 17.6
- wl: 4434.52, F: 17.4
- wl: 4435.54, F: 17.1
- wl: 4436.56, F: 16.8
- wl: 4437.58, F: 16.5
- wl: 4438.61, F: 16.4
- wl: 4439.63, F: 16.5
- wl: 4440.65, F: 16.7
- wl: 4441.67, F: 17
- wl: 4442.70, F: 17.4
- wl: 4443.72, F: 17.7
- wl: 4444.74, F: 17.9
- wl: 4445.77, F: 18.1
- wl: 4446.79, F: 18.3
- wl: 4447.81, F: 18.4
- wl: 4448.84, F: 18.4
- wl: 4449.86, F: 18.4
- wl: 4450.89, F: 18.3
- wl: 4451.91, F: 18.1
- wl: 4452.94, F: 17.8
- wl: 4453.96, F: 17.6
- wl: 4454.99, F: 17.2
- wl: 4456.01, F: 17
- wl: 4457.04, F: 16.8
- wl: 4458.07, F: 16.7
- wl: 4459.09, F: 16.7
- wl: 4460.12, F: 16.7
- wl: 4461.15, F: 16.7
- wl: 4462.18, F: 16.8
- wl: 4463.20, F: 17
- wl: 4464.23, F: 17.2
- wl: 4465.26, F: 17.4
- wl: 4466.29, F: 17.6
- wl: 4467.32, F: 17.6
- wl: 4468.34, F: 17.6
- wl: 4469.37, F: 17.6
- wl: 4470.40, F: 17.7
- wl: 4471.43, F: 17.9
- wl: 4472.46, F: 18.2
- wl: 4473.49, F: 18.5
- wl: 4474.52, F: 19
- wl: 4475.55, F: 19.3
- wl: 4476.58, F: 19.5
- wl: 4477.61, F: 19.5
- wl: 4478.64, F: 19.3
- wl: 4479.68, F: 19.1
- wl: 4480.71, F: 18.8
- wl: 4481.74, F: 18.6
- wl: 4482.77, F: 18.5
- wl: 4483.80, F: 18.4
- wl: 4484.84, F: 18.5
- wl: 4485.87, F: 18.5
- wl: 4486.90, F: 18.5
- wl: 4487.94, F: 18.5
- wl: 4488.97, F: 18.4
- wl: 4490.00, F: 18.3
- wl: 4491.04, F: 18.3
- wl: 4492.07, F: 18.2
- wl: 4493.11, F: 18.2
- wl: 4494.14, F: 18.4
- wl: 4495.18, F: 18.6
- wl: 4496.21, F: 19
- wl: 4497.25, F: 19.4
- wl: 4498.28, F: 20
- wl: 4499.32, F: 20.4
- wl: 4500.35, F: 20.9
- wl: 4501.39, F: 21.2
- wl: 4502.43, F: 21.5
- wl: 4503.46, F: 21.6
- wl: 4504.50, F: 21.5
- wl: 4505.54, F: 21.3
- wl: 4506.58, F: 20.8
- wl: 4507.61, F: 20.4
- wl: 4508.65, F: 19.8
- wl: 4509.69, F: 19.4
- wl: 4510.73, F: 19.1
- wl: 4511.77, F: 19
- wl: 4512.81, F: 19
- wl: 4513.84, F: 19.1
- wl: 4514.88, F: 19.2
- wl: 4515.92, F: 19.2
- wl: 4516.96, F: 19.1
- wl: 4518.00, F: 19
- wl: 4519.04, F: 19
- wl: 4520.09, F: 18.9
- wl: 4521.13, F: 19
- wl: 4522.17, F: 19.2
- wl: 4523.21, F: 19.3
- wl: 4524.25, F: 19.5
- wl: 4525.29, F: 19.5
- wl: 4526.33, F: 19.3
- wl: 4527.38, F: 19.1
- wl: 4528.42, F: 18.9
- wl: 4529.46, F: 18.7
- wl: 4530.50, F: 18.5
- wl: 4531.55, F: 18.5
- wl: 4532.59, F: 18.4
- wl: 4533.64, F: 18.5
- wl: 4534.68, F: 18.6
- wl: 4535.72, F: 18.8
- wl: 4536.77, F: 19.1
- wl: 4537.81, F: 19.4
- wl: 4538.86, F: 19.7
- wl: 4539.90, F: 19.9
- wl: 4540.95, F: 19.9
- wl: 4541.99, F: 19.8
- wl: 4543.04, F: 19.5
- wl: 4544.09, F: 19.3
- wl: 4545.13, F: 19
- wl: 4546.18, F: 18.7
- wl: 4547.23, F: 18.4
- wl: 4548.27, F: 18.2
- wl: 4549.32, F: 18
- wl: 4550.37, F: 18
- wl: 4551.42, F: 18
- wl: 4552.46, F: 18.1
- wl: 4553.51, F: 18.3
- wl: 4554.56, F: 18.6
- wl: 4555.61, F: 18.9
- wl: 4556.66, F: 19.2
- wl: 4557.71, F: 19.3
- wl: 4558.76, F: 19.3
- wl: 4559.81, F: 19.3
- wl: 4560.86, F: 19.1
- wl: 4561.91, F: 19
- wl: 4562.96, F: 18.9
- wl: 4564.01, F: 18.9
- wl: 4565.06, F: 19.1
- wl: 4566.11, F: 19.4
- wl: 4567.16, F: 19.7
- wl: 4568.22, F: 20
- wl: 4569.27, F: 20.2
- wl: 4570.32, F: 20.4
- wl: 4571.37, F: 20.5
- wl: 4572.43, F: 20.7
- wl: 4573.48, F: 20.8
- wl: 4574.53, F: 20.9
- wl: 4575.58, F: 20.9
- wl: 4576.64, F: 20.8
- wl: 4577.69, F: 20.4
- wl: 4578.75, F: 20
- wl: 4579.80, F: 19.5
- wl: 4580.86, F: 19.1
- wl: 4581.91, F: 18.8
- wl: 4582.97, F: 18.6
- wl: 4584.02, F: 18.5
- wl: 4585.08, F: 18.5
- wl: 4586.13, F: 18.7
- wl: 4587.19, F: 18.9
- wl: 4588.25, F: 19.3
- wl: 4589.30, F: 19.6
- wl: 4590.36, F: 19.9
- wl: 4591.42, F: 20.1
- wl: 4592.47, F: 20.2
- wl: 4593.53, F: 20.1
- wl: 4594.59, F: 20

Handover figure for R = 0.03 mag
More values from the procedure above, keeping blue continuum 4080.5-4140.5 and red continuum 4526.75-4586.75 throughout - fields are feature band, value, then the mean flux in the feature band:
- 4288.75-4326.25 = 0.16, 14.3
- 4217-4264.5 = 0.08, 14.8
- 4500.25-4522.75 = -0.06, 19.8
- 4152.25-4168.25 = 0.07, 14.1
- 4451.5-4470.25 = 0.06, 17.2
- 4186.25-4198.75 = 0.11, 13.8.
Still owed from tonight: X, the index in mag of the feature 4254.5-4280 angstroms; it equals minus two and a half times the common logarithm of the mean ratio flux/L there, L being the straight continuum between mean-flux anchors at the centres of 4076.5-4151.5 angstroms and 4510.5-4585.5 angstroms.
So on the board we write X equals 0.07 mag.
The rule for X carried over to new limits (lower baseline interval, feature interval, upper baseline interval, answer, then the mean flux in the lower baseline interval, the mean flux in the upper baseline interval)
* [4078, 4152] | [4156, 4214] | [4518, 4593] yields 0.06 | 14.3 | 19.3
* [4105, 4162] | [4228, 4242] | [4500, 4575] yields 0.04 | 14.2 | 19.4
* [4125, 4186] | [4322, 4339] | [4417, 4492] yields 0.05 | 13.9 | 17.8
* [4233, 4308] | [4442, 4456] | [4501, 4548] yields 0.01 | 14.8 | 19.4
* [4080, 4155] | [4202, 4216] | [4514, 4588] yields -0.03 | 14.3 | 19.2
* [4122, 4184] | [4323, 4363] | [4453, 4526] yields 0.08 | 14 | 18.8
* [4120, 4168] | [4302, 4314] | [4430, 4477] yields 0.29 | 14.2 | 17.6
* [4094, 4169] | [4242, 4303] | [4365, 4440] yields 0.06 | 14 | 17.3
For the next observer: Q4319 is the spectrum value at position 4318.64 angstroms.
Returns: 17.5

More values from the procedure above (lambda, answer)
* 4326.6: 15.5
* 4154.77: 12.7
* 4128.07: 15.3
